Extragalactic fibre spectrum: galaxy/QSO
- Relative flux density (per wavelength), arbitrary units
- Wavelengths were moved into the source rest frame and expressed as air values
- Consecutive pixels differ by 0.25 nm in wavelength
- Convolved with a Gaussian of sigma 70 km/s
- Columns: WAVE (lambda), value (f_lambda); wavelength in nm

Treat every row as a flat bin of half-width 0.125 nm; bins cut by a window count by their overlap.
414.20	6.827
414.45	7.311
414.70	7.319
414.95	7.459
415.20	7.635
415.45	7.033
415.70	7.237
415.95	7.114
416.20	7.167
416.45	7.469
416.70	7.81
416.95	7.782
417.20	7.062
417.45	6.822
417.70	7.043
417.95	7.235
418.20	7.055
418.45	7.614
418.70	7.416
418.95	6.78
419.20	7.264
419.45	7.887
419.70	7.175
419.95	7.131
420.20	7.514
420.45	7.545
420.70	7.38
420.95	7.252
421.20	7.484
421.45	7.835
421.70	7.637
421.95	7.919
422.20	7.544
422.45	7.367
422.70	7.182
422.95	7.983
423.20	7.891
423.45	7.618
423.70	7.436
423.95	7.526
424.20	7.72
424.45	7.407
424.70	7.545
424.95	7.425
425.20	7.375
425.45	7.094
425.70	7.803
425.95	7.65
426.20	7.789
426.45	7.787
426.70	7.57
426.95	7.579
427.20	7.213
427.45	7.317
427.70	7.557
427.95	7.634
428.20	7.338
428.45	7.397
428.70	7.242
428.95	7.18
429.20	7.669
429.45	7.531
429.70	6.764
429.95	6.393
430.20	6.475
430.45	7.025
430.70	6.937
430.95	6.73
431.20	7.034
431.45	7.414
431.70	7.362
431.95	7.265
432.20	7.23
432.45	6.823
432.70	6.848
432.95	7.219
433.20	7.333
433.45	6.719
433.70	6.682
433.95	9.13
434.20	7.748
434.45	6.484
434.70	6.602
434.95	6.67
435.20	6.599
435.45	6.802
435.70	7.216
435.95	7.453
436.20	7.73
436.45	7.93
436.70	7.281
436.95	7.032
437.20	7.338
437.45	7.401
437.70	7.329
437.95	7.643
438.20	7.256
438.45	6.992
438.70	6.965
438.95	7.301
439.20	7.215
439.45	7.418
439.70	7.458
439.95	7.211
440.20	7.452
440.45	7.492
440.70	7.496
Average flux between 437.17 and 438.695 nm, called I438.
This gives 7.3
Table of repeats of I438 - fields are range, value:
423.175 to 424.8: 7.57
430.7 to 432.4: 7.14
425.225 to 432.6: 7.27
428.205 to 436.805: 7.15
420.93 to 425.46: 7.56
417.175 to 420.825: 7.27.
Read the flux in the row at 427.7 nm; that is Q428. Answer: 7.557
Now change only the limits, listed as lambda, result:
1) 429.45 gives 7.531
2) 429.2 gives 7.669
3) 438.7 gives 6.965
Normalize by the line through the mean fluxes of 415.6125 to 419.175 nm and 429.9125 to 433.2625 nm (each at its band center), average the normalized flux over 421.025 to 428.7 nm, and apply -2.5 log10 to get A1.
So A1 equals -0.06 mag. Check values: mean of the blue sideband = 7.26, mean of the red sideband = 7.02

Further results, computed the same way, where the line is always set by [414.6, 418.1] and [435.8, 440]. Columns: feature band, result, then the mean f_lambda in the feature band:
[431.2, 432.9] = 0.03 mag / 7.15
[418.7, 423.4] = -0.03 mag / 7.49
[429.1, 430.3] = 0.06 mag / 6.96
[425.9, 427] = -0.05 mag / 7.68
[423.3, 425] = -0.03 mag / 7.54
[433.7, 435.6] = 0.03 mag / 7.12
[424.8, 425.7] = -0.01 mag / 7.38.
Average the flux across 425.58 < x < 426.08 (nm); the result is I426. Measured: 7.73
